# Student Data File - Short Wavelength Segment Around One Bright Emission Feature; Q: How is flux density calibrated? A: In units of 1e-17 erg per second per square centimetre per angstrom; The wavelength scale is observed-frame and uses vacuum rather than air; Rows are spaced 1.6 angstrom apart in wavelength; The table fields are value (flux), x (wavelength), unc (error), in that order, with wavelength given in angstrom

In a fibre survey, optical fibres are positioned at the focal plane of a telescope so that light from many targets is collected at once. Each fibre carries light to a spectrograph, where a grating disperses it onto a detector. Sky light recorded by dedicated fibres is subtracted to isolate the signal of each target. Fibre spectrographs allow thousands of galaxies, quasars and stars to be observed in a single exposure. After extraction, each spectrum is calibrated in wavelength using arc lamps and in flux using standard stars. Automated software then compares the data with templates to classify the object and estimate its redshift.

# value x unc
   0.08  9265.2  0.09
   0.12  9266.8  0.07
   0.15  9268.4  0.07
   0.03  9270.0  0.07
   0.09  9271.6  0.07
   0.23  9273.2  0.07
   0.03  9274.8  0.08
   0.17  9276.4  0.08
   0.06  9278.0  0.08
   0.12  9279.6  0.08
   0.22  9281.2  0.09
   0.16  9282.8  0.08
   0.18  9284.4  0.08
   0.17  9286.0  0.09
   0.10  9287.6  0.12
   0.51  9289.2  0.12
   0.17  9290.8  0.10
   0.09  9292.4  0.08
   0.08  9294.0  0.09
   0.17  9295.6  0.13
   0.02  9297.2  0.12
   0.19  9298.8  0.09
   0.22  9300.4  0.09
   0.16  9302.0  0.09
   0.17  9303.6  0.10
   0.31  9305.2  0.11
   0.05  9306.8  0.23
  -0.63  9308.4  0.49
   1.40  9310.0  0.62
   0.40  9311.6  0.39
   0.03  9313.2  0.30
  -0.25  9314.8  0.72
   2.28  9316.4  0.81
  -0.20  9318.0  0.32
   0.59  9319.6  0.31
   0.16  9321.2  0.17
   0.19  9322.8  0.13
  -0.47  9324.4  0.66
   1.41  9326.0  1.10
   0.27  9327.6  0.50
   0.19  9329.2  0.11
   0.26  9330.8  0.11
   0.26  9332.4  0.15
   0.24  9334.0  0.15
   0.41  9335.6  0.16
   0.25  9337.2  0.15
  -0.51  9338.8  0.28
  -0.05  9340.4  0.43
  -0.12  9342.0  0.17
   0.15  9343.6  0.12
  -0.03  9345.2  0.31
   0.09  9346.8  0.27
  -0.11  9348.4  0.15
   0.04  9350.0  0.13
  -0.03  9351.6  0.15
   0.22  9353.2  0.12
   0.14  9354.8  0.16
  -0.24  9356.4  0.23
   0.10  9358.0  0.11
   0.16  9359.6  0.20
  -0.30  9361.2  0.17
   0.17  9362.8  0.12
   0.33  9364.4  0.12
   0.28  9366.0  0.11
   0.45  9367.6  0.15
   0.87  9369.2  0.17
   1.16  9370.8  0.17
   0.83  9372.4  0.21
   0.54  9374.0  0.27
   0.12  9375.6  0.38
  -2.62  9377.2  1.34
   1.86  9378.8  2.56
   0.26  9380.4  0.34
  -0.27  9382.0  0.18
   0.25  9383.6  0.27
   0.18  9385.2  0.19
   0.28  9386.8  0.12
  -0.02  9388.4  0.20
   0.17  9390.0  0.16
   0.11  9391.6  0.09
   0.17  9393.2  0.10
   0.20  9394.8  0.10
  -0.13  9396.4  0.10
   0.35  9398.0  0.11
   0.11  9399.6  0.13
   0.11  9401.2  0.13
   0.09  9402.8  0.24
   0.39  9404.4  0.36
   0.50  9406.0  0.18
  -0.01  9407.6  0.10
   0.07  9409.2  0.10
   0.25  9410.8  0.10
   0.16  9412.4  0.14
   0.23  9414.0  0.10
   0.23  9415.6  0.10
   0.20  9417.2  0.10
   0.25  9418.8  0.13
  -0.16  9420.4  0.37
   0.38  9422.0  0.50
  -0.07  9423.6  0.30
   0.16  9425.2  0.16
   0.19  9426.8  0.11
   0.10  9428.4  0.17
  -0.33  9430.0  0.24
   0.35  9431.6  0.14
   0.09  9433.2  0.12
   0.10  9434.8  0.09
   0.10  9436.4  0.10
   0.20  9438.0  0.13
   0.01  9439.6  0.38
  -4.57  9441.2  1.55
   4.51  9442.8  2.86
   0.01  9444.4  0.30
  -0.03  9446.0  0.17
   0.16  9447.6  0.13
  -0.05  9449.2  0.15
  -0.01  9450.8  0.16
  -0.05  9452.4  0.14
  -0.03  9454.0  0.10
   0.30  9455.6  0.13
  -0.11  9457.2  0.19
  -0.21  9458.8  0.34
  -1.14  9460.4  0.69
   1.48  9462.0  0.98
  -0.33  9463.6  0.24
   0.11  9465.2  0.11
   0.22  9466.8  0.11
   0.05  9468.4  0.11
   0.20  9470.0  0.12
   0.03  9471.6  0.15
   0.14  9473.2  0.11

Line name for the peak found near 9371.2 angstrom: H-gamma 4340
